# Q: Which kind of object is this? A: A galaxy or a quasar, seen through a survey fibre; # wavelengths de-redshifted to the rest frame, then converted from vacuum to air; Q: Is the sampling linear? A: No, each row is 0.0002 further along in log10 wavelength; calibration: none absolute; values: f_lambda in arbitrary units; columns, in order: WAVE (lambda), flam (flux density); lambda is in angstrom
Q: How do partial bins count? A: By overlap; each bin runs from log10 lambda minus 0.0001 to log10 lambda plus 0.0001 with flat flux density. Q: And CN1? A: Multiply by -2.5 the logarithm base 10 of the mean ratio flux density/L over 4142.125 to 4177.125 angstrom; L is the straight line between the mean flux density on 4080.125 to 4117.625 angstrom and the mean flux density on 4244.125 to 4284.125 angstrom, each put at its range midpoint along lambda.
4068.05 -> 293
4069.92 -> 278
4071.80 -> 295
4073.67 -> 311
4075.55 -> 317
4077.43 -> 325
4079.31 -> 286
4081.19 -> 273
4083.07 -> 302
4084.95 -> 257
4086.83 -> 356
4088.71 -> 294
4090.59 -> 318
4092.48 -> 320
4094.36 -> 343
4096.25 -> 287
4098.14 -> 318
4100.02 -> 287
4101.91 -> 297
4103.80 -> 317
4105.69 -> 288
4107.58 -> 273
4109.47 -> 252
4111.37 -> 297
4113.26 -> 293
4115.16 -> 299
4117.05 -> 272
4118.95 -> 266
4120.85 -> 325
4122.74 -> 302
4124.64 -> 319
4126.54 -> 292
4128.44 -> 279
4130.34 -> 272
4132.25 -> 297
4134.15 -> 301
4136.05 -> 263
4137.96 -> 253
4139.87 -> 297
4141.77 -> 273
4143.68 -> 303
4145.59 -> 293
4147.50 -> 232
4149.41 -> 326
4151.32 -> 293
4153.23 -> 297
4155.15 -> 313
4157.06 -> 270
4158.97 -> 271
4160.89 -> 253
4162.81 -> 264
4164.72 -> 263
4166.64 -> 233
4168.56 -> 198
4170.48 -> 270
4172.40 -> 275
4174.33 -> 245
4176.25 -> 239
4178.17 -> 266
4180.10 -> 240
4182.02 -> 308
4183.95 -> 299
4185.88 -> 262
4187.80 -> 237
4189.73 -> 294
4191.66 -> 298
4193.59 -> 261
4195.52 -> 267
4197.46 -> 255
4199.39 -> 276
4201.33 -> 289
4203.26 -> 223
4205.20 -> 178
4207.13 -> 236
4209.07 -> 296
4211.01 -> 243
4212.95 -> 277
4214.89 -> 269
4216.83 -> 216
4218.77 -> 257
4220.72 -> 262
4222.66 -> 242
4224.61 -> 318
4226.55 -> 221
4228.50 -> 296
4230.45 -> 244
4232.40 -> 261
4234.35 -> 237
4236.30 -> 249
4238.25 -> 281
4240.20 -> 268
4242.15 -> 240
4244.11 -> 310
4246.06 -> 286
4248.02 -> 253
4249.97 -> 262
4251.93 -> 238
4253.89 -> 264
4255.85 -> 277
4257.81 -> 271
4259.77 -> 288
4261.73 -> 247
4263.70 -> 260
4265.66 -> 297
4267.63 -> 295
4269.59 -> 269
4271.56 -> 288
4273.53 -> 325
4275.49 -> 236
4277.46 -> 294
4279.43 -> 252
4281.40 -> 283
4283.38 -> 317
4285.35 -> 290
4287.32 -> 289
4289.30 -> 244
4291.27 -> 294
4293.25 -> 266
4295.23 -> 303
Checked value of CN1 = 0.08 mag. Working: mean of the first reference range 297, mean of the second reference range 276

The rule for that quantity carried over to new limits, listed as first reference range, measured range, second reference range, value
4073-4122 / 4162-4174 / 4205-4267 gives 0.12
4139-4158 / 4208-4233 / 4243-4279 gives 0.08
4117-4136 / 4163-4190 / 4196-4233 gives 0.05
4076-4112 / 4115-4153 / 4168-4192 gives -0.02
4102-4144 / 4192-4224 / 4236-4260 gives 0.08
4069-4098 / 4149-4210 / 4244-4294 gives 0.10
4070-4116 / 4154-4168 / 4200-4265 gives 0.06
